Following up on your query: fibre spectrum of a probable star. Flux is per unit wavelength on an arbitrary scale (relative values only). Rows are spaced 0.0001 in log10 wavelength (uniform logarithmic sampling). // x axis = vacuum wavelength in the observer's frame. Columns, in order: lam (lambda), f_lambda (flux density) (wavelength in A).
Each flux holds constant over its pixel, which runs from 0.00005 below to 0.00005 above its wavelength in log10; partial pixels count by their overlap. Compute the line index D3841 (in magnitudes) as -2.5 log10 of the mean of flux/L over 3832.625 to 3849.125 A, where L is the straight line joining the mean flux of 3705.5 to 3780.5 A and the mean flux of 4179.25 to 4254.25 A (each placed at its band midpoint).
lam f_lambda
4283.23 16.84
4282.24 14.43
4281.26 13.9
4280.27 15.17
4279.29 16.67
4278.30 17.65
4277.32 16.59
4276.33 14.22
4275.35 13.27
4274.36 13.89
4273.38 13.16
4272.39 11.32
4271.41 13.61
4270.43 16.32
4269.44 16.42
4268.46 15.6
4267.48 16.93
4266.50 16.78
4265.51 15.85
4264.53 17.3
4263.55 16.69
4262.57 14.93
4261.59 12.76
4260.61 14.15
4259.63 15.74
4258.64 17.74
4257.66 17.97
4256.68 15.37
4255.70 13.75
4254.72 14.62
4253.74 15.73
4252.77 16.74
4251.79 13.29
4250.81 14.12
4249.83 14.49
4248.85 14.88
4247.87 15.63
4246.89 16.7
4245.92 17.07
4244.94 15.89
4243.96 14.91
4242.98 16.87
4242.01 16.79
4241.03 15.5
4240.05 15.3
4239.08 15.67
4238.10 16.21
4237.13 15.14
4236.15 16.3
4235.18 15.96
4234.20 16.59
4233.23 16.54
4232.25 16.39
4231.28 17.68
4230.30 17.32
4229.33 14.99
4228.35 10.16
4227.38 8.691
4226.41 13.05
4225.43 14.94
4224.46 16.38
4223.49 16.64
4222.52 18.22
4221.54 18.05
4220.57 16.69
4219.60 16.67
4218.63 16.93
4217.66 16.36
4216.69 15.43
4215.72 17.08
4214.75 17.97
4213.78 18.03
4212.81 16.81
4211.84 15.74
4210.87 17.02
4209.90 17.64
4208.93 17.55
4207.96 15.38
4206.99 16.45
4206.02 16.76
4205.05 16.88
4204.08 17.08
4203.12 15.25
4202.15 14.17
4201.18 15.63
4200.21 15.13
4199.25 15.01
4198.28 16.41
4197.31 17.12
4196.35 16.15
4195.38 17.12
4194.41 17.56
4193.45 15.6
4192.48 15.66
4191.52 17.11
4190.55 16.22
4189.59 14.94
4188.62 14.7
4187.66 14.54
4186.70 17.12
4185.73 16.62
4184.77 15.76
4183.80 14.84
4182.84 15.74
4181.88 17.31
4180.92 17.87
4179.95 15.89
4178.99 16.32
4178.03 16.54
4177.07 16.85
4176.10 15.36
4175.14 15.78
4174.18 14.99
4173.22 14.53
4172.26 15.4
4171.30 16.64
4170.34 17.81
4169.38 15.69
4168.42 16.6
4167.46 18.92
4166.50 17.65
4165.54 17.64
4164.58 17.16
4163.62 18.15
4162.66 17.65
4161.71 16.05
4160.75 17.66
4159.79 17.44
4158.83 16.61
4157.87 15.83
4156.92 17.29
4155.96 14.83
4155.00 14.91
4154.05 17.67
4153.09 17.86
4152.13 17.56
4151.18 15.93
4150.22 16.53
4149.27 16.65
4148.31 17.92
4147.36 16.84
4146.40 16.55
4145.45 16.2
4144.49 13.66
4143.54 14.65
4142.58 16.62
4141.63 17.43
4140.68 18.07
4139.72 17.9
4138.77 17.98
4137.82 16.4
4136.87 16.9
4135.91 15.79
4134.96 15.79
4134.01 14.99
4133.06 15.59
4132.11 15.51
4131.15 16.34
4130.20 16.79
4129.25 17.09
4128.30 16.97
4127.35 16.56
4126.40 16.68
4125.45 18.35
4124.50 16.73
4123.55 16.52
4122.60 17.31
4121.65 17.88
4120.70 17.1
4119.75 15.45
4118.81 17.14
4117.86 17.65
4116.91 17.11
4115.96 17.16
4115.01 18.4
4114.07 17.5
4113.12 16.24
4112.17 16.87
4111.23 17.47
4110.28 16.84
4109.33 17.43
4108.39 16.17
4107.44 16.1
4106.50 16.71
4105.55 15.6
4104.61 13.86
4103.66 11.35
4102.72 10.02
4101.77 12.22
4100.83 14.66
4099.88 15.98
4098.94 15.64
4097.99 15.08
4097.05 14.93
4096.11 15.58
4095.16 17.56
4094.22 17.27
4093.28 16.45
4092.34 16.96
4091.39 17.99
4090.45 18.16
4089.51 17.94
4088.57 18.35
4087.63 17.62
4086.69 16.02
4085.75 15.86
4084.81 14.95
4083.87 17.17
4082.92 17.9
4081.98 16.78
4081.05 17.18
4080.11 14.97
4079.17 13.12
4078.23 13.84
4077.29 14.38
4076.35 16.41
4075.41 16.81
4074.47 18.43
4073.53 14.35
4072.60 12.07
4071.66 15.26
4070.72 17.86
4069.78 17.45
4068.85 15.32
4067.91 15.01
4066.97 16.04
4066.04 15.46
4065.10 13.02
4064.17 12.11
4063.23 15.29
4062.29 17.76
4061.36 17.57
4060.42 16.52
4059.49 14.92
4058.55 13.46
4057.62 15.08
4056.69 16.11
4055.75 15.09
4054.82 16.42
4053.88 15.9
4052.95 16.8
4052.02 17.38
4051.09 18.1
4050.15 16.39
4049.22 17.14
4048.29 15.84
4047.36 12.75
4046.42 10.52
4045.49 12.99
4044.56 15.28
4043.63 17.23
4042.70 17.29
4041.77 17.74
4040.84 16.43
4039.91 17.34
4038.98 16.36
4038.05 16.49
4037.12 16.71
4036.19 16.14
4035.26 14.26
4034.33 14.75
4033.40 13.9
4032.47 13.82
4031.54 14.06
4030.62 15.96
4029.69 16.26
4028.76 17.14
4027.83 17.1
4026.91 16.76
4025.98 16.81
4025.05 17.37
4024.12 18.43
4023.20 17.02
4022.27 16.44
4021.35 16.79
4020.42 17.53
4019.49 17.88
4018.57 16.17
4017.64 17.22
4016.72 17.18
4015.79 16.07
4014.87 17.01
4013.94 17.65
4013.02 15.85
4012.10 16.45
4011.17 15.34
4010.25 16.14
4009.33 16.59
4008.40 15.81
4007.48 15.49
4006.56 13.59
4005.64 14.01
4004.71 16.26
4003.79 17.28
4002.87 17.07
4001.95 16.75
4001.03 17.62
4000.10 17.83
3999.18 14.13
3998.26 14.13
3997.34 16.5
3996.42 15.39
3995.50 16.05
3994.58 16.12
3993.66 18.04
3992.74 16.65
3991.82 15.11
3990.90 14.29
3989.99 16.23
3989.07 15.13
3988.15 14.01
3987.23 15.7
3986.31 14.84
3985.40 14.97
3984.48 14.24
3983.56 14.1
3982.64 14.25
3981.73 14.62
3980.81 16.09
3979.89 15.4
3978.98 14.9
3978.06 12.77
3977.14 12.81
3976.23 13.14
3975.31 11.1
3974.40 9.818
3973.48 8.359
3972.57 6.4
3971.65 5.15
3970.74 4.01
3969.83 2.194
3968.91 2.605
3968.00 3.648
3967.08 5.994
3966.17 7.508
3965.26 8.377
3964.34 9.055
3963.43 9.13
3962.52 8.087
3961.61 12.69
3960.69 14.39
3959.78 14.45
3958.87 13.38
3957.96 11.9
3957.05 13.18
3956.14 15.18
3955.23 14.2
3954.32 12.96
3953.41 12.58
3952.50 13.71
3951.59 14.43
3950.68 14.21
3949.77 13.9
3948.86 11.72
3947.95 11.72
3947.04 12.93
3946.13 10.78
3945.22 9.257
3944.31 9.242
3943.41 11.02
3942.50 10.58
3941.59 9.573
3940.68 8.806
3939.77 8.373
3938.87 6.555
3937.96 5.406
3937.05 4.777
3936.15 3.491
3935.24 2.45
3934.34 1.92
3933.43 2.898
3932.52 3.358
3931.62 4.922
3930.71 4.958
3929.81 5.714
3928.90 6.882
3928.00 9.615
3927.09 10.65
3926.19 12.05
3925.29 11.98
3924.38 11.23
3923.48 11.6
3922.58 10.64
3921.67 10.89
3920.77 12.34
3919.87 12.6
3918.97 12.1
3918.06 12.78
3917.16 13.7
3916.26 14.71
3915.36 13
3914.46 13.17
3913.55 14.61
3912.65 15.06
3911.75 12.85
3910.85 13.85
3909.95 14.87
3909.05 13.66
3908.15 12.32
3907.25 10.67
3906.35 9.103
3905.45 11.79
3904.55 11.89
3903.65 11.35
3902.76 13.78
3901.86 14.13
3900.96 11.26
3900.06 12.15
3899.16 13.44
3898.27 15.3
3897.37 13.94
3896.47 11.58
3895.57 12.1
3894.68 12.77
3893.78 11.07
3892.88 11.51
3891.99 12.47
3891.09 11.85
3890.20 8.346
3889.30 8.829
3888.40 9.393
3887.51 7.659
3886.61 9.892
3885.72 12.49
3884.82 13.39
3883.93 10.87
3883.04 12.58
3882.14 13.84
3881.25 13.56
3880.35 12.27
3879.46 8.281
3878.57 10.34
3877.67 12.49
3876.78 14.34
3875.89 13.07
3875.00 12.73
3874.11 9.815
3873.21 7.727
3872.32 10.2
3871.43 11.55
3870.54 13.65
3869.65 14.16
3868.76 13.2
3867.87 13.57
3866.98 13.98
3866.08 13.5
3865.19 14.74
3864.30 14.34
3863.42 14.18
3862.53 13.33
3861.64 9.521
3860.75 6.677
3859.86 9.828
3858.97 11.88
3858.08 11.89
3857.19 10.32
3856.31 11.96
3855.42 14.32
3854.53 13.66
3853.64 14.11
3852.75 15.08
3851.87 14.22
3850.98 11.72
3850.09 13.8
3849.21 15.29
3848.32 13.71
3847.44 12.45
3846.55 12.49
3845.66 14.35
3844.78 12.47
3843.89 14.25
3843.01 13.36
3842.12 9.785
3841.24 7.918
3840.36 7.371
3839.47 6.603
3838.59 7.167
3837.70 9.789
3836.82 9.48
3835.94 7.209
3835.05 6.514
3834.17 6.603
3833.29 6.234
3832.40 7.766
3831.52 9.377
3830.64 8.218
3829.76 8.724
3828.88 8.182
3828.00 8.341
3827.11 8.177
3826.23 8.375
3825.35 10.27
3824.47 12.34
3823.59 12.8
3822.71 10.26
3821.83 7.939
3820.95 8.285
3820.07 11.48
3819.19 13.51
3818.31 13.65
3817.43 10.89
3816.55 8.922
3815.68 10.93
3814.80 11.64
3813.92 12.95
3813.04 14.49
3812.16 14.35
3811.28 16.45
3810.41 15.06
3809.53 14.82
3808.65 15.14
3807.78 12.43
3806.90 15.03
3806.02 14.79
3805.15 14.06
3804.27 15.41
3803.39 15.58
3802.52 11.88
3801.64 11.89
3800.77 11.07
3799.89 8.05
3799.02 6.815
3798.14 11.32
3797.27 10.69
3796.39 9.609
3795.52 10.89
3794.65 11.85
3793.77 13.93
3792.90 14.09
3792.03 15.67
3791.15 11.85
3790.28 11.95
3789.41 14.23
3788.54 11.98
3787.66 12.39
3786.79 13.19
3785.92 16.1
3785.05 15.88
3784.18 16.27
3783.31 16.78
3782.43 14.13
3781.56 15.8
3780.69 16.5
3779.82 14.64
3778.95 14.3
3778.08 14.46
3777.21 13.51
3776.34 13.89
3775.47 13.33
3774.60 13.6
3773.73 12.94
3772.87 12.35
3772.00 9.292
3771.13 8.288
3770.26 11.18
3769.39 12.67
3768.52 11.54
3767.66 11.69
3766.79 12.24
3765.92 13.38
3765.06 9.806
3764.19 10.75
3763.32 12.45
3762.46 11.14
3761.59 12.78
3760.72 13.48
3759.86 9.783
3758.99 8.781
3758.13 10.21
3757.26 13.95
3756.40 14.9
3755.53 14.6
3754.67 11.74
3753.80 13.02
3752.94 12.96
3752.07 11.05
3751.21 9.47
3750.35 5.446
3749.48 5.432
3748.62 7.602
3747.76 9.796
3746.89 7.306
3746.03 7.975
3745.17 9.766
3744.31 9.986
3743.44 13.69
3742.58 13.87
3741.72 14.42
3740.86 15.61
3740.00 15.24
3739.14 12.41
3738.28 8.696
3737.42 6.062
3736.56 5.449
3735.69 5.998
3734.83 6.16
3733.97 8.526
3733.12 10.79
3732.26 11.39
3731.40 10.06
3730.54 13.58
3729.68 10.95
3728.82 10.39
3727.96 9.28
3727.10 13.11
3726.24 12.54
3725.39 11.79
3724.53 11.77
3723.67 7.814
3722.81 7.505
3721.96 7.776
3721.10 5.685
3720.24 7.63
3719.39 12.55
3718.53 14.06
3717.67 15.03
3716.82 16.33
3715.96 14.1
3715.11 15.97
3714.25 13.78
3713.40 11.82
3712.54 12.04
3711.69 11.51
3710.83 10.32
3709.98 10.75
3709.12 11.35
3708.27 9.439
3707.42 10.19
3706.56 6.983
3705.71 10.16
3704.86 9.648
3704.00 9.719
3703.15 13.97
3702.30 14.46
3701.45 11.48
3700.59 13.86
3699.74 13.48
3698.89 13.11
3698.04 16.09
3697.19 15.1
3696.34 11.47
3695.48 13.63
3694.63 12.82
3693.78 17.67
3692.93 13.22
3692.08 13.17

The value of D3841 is 0.22 mag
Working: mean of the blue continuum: 11.2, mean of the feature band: 9.96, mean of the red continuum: 16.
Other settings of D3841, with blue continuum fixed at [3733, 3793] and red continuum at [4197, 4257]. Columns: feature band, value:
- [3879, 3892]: 0.175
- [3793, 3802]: 0.136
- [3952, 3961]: -0.005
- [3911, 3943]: 0.379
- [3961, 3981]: 0.454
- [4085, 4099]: -0.142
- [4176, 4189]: -0.045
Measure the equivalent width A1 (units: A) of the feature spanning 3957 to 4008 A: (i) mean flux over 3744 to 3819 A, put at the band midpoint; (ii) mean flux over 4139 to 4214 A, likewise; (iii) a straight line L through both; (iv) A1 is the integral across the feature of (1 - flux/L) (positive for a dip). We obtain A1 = 5.8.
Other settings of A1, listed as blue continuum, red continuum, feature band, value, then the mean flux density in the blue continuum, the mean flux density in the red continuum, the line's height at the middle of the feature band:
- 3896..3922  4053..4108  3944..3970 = 5.2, 12.9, 15.7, 13.6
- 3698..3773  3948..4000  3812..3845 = 5.0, 11.1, 12.4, 11.6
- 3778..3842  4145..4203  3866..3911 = 2.5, 11.7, 16.4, 12.7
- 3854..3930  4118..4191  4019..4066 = -4.3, 12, 16.5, 14.6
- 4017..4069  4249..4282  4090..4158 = -3.0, 15.9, 15.2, 15.7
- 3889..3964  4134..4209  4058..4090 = -3.4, 11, 16.4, 14.3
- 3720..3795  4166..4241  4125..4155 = -2.2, 11.6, 16.1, 15.5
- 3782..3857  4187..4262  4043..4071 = -2.7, 11.8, 15.9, 14.2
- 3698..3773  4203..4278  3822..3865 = 4.7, 11.1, 15.7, 12.1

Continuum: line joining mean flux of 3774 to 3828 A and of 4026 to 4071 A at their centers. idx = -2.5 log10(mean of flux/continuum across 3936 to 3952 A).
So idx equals 0.412 mag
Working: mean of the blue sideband 12.8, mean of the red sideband 15.7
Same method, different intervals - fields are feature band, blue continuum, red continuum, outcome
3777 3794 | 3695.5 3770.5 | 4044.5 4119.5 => -0.207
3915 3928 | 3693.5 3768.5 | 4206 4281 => 0.075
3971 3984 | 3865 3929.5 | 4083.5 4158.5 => 0.144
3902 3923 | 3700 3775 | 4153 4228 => 0.032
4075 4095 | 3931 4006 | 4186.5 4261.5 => -0.214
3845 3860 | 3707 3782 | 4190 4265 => -0.059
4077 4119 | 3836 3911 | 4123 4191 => -0.038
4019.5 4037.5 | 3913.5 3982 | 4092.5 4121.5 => -0.236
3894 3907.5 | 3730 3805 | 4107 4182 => 0.100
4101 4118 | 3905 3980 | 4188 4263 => -0.163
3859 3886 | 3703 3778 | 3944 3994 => -0.053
